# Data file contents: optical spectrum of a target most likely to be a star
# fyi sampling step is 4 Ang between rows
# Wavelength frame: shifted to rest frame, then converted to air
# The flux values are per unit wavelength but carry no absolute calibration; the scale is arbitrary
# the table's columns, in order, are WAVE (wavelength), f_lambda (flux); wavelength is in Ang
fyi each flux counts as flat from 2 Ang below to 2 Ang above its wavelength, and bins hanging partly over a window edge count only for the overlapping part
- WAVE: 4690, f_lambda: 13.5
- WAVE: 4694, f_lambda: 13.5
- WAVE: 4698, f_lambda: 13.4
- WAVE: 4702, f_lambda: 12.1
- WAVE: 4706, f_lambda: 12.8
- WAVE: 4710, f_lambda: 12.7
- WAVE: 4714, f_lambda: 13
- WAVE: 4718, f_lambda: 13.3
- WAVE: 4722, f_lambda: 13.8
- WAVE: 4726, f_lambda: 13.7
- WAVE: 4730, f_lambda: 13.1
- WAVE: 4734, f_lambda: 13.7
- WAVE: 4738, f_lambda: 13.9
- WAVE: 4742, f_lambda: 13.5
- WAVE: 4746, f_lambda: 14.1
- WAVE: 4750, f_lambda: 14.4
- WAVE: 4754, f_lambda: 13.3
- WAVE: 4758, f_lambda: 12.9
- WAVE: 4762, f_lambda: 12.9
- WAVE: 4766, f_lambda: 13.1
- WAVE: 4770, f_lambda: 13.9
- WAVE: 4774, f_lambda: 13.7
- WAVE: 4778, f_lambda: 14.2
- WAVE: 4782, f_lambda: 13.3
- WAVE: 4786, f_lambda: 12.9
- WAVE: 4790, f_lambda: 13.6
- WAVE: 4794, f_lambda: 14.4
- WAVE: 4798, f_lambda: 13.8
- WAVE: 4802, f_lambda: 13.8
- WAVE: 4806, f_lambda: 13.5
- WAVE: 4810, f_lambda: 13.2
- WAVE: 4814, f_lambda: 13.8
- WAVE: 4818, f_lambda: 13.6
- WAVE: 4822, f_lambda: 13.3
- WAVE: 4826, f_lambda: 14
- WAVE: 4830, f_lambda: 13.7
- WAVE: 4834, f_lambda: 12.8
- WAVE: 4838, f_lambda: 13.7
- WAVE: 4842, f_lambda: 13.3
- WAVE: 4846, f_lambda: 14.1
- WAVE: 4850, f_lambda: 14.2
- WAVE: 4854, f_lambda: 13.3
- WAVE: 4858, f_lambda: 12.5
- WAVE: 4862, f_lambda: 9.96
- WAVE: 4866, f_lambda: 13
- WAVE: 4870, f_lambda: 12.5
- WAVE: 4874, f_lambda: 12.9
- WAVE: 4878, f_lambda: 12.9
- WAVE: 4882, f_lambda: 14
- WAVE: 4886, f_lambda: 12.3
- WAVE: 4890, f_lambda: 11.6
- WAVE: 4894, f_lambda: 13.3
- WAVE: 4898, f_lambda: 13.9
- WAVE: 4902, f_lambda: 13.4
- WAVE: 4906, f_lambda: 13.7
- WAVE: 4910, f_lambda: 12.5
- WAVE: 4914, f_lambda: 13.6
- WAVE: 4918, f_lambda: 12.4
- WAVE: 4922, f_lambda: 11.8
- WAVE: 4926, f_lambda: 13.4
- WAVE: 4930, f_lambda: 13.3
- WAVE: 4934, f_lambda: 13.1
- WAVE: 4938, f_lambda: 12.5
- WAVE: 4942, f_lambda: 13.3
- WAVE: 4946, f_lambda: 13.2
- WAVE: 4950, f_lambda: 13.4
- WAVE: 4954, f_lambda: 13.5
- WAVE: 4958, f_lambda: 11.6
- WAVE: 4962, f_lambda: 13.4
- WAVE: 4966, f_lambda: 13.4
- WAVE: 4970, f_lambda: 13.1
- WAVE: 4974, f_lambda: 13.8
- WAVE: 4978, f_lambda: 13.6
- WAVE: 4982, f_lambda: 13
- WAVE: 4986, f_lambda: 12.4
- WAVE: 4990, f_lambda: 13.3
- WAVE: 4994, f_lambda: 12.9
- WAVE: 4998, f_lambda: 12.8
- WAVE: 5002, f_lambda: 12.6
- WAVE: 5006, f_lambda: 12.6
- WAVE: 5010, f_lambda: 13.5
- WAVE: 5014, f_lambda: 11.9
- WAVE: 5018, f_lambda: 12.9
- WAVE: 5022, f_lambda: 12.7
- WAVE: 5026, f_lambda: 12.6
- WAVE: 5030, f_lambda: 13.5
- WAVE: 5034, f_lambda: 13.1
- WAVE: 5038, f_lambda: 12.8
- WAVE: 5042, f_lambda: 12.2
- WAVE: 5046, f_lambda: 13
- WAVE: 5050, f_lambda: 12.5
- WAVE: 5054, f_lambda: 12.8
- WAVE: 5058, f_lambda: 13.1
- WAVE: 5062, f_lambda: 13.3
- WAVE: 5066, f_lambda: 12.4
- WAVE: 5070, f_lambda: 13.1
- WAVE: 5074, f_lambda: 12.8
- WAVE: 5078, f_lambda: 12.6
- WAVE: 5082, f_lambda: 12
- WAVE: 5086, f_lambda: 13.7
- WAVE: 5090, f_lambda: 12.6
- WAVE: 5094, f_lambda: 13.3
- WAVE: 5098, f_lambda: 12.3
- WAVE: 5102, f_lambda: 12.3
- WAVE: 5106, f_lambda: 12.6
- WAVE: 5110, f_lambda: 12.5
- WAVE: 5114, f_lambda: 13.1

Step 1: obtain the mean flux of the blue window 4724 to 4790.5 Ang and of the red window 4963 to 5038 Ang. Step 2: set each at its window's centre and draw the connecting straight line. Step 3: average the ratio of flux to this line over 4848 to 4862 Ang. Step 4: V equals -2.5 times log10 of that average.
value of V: 0.04 mag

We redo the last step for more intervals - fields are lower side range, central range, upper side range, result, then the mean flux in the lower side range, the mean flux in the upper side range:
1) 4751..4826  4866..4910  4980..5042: 0.02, 13.5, 12.8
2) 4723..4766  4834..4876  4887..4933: 0.02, 13.5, 13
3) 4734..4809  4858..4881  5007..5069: 0.08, 13.6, 12.8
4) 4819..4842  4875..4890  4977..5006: 0.04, 13.5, 12.9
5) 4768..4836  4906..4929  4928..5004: 0.03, 13.6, 13.1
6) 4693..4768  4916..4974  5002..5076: 0.00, 13.3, 12.8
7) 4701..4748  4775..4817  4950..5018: -0.03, 13.3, 13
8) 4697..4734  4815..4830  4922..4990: -0.04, 13.1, 13.1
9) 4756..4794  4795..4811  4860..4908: -0.03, 13.4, 12.8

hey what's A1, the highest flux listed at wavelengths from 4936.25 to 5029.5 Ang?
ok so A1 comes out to 13.8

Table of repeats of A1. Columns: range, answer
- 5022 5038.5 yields 13.5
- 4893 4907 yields 13.9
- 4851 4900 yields 14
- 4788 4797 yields 14.4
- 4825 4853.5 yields 14.2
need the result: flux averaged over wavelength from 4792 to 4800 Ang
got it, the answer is 14.1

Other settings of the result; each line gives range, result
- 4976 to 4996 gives 13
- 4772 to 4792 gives 13.5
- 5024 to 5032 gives 13.1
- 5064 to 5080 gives 12.7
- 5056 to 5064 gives 13.2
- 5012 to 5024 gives 12.5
